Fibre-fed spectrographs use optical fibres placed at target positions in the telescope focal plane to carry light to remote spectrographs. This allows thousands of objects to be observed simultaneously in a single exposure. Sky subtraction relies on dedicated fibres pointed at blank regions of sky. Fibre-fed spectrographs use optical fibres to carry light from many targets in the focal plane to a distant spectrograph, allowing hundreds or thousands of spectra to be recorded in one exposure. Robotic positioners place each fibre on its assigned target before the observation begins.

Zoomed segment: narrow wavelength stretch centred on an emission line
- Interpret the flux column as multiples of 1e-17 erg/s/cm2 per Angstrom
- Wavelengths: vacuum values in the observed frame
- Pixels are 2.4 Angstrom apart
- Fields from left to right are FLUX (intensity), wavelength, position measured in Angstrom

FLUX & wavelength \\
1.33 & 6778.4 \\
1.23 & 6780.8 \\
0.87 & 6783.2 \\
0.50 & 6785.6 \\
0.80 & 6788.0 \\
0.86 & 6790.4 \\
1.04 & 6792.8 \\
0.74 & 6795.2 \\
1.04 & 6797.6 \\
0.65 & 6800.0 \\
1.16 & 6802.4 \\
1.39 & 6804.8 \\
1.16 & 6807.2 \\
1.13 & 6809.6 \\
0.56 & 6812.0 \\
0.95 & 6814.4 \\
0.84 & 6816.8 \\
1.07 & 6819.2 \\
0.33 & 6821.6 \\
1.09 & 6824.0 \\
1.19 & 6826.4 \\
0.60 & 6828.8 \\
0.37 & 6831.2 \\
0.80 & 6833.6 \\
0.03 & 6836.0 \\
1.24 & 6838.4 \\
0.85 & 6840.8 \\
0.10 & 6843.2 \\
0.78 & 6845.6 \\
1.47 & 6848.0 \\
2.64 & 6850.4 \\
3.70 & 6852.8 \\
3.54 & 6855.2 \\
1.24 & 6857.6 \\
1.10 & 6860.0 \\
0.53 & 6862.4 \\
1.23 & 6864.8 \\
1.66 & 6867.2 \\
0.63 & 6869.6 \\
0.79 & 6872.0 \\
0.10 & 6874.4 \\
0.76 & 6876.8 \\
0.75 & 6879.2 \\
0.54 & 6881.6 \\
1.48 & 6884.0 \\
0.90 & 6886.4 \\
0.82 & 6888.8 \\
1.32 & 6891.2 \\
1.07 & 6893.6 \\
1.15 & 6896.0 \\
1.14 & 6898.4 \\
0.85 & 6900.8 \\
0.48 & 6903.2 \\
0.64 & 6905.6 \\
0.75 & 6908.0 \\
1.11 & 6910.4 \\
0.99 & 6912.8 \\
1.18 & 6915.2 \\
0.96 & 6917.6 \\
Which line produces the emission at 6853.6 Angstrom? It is H-beta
